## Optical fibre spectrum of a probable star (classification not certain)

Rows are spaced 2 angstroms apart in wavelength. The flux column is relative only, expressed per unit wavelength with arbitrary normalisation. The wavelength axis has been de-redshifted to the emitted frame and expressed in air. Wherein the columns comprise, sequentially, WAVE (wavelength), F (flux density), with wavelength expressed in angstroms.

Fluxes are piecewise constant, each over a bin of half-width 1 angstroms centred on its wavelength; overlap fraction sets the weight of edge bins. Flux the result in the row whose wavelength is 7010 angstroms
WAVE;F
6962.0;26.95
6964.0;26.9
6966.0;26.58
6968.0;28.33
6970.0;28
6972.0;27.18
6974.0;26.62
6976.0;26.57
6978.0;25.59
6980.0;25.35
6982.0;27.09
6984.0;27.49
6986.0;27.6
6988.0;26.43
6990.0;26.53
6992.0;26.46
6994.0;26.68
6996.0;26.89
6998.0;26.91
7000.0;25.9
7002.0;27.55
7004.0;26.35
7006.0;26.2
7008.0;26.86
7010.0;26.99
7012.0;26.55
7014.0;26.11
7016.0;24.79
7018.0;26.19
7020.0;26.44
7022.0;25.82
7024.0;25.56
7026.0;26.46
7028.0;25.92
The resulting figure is 26.99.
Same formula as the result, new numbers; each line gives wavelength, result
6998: 26.91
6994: 26.68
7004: 26.35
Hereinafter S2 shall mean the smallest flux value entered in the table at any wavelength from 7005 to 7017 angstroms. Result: 24.79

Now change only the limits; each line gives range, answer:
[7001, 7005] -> 26.35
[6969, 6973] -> 27.18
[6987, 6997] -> 26.43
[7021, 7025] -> 25.56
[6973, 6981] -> 25.35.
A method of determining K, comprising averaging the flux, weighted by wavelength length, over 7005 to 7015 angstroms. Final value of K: 26.5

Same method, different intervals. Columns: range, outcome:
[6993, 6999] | 26.8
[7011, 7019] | 25.9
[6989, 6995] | 26.6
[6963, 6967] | 26.7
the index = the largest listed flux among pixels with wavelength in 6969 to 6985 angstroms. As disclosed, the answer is 28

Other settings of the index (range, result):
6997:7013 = 27.55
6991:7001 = 26.91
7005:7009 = 26.86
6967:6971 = 28.33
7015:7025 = 26.44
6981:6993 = 27.6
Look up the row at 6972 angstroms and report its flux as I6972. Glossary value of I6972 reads 27.18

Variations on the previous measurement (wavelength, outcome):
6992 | 26.46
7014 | 26.11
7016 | 24.79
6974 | 26.62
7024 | 25.56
